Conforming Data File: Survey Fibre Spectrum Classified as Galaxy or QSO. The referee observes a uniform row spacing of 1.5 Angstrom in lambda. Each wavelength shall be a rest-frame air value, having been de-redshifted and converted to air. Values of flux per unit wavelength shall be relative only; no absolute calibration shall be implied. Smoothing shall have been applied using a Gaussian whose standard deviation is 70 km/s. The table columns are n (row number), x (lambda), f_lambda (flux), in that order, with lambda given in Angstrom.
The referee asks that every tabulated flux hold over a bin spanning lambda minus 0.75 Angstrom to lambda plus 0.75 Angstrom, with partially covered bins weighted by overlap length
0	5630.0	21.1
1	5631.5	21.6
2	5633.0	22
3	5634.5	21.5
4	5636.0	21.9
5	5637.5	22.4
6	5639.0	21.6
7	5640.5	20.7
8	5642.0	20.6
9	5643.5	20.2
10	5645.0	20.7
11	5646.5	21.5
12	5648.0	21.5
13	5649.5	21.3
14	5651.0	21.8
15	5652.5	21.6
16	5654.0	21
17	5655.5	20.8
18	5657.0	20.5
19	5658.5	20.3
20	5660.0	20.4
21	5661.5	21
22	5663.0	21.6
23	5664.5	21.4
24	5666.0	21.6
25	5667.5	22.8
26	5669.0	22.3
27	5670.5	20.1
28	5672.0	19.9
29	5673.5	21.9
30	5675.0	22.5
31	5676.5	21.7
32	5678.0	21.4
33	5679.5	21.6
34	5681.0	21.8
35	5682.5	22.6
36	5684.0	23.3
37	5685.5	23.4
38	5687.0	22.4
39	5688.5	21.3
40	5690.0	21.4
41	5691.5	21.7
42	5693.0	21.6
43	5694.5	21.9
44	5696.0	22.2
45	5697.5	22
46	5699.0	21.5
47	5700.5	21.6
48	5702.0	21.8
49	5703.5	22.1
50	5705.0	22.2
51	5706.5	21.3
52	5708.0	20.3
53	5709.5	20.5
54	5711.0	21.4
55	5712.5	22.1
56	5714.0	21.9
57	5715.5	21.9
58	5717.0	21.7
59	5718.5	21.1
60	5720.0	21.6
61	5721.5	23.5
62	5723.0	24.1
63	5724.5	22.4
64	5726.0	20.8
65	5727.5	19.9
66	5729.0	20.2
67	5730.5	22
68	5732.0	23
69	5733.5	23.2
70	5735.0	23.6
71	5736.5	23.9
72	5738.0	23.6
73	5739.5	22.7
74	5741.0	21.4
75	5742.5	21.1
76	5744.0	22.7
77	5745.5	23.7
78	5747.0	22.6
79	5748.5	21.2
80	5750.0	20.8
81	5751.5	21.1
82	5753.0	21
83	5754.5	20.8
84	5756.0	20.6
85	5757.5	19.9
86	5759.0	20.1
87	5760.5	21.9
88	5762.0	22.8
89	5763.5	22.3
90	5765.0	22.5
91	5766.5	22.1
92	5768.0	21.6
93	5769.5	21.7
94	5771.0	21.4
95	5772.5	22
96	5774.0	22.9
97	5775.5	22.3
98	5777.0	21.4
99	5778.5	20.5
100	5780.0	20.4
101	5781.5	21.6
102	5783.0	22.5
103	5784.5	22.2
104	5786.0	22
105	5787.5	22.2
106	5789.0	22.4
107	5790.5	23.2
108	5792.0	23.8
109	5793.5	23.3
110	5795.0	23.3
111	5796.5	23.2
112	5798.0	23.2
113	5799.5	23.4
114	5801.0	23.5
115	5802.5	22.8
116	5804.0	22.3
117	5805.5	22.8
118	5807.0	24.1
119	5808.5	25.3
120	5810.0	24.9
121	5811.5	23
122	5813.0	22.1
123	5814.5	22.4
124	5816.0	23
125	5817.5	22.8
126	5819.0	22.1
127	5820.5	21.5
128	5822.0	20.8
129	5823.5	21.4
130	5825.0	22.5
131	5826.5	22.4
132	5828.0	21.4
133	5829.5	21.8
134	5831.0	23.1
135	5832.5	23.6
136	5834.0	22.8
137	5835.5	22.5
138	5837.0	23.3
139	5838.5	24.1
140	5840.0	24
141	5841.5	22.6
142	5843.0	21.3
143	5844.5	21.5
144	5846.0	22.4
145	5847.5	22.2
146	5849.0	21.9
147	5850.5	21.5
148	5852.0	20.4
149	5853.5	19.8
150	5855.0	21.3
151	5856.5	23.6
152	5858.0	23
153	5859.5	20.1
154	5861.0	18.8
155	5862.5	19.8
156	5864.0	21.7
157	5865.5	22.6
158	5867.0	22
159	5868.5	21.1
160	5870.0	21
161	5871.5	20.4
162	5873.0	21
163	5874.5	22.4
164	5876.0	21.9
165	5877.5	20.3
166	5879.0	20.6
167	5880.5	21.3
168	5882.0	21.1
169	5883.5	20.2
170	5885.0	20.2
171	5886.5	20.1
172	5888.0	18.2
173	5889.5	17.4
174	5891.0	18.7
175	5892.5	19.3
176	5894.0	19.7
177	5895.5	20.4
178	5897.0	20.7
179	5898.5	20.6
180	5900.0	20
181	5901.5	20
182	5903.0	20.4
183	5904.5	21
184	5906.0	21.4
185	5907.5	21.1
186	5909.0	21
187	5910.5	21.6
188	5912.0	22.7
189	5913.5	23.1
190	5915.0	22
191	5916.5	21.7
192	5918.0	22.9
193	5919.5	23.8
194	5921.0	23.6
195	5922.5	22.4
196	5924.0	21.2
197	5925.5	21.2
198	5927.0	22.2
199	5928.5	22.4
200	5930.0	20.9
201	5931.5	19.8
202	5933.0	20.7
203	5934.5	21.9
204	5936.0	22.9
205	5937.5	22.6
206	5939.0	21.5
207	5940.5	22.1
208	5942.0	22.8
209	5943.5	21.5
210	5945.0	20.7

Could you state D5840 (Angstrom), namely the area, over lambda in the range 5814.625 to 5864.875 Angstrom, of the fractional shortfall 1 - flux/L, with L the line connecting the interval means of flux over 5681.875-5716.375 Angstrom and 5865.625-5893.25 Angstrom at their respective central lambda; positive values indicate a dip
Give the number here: -2.95 Angstrom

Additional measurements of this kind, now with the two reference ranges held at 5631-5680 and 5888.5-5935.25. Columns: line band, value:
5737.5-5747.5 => -0.6 Angstrom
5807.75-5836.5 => -1.9 Angstrom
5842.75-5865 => -0.1 Angstrom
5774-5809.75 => -2.5 Angstrom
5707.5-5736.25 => -0.8 Angstrom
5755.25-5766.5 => -0.1 Angstrom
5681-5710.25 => -0.8 Angstrom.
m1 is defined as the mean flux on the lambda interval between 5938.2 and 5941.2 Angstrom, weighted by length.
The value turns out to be 21.8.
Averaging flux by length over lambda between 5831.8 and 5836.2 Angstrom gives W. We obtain 23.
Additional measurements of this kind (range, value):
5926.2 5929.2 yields 22.3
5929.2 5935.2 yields 20.8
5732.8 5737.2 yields 23.6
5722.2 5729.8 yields 21.5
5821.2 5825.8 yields 21.6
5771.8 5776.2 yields 22.4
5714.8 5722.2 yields 21.9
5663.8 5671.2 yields 21.7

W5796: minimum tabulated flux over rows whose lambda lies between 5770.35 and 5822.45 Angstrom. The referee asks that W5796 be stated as 20.4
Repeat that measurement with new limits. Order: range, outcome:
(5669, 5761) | 19.9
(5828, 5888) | 18.2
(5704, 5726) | 20.3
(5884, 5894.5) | 17.4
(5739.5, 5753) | 20.8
